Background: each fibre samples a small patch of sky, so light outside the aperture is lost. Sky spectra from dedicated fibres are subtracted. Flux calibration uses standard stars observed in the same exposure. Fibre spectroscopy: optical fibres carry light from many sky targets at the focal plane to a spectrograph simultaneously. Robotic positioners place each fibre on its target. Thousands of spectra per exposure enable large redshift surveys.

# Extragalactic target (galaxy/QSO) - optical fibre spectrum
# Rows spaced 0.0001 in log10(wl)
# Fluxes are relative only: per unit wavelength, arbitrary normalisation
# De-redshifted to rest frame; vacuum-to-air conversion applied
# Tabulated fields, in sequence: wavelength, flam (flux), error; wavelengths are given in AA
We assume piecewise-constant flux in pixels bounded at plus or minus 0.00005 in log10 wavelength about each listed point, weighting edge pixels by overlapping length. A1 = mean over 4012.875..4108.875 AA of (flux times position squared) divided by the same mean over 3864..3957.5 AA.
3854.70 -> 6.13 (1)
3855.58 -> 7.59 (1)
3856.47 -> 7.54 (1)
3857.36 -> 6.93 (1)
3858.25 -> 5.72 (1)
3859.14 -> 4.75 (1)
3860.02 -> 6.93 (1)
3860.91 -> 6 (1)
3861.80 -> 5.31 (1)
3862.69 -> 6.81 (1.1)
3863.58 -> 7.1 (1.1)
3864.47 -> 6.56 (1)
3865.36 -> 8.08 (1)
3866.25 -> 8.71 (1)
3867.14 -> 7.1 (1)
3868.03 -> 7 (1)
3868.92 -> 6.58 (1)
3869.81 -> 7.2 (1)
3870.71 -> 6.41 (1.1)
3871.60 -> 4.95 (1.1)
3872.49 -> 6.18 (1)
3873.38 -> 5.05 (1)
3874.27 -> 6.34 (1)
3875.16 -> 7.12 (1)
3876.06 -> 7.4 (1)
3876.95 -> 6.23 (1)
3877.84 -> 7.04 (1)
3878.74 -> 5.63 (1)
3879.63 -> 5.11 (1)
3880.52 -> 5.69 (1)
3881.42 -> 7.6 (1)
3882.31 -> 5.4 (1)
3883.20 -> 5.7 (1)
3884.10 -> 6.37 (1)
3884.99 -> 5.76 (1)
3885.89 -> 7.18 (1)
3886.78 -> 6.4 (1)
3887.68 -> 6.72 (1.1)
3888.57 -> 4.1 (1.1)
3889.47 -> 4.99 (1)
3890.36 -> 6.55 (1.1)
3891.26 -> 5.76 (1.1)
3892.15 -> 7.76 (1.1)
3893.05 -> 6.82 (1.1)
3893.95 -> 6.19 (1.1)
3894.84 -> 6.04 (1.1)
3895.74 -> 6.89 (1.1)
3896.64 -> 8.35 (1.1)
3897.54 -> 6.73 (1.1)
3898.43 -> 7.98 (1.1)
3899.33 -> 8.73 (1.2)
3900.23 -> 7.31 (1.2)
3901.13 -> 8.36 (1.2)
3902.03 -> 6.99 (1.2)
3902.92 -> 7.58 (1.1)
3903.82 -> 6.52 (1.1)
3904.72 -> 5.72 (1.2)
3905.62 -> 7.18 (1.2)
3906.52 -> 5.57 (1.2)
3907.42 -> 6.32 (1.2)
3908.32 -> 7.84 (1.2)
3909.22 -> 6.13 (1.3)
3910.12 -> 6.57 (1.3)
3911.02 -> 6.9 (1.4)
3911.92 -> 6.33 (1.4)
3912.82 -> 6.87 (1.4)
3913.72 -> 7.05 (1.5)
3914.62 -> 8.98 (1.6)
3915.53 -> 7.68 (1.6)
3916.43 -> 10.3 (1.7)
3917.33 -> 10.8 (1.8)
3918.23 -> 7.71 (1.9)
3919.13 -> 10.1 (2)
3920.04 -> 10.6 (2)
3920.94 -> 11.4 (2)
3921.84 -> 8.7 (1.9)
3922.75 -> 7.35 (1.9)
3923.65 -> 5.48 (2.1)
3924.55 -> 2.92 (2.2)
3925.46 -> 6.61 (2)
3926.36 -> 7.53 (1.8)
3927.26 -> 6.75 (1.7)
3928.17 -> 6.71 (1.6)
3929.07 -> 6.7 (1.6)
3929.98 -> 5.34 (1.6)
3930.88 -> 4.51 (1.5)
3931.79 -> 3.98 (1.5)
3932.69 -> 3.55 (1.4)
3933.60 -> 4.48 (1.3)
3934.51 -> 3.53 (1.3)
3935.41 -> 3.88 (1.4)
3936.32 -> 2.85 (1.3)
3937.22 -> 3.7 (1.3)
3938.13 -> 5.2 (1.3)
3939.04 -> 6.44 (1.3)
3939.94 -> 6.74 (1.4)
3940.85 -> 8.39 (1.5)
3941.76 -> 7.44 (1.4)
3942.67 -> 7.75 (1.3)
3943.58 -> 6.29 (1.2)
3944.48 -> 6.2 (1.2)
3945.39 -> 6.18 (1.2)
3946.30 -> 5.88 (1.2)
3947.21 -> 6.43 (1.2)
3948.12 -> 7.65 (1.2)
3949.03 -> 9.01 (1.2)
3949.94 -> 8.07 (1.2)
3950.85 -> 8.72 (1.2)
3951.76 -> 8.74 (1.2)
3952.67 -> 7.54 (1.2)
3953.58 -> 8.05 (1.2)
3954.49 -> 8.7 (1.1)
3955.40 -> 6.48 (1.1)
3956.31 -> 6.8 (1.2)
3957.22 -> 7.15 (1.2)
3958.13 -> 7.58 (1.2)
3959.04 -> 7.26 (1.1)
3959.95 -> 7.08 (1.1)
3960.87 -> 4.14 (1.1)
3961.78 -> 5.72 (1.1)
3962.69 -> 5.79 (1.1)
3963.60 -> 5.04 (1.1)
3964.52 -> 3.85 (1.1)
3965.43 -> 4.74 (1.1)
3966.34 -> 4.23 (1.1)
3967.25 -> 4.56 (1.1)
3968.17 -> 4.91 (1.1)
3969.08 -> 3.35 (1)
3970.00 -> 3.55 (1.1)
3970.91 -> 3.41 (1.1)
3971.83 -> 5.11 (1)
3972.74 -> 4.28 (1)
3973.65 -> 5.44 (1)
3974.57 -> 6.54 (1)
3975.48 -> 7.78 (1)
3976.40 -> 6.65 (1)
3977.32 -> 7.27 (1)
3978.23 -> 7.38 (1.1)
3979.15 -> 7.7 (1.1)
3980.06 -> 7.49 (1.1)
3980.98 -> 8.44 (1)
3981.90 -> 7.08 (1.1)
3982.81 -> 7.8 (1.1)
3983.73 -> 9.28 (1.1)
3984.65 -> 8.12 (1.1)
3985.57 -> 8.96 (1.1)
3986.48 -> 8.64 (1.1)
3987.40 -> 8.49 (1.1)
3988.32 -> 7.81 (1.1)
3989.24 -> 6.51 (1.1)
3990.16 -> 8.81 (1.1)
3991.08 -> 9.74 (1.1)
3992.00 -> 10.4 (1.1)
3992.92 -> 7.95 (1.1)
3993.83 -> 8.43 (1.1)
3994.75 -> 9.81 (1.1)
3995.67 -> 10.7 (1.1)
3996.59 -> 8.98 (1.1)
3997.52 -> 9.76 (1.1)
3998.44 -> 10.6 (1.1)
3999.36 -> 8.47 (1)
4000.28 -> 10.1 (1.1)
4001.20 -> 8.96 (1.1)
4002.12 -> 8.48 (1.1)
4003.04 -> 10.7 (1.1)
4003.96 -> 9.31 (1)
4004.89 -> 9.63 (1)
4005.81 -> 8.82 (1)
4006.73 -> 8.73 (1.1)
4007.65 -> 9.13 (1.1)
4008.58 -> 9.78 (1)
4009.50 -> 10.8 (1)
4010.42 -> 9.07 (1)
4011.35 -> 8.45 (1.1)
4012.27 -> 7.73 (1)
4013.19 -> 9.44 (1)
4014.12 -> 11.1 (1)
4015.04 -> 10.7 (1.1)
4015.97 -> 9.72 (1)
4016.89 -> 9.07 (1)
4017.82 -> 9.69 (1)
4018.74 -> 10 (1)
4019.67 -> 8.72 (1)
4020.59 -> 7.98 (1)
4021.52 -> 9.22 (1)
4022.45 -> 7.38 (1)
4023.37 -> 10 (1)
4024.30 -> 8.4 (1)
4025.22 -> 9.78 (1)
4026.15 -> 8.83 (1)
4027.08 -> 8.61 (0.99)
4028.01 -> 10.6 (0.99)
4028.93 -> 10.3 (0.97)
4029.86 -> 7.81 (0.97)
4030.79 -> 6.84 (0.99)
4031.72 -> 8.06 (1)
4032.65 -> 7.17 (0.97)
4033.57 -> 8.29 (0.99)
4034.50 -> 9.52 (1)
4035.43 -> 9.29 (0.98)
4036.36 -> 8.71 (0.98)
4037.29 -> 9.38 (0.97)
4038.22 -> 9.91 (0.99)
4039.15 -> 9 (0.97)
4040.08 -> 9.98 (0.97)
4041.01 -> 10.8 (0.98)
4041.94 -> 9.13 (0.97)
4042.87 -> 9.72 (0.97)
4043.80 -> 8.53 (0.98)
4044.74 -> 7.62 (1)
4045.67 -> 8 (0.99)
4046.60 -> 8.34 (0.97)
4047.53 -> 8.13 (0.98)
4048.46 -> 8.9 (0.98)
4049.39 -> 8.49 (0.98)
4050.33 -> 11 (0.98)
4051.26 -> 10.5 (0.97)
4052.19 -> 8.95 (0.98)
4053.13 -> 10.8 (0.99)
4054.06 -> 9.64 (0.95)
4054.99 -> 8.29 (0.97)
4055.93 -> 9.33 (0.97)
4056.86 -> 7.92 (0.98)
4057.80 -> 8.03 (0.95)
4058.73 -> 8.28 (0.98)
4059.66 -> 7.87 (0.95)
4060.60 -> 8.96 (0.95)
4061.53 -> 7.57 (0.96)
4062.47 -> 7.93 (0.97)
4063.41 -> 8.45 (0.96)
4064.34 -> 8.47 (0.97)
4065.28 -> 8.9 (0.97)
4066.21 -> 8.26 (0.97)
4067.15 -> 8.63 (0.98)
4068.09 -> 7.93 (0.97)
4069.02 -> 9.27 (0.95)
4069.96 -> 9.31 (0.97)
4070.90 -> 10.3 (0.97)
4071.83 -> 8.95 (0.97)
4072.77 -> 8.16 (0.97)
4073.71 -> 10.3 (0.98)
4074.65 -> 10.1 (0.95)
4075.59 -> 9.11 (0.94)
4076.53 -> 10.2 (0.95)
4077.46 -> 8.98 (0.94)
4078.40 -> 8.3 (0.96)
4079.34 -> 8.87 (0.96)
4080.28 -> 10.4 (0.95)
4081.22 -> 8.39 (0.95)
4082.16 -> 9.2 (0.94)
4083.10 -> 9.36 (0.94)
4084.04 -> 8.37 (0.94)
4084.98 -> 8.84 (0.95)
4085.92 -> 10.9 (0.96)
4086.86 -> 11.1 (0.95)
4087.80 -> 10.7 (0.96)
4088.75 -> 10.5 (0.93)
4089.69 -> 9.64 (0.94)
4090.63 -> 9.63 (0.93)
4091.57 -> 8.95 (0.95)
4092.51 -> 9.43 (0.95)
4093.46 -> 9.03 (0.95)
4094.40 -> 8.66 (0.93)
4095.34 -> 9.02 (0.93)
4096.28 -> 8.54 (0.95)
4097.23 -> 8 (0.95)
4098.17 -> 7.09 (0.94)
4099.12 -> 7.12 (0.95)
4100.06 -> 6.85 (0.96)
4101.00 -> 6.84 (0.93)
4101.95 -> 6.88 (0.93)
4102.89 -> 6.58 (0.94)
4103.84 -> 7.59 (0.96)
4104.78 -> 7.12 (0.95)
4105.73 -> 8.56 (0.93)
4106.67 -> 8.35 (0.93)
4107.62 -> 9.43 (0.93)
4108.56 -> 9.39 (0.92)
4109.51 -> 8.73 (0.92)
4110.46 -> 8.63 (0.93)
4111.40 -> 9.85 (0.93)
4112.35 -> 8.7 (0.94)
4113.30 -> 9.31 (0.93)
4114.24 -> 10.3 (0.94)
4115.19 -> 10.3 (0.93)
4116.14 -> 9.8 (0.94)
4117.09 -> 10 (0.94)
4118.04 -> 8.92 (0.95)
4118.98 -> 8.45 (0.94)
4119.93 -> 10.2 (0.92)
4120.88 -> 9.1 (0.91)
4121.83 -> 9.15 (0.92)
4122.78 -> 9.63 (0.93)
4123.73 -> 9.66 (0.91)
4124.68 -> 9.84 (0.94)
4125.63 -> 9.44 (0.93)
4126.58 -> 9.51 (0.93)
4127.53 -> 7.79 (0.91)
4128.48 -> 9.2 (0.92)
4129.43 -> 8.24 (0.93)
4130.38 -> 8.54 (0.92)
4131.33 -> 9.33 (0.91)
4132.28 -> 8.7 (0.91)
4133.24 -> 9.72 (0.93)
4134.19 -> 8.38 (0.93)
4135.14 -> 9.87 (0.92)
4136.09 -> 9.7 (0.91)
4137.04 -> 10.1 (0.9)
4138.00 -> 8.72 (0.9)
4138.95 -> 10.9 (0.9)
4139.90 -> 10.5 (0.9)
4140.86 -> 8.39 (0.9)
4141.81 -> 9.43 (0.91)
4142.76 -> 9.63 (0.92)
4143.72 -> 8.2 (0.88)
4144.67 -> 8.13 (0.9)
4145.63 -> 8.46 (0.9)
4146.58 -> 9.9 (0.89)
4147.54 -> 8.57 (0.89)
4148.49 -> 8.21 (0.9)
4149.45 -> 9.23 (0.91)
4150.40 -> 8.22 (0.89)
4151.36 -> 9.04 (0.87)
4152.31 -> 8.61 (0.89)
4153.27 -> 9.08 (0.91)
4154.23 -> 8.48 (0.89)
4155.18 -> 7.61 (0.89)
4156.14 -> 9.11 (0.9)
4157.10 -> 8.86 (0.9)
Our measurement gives 1.4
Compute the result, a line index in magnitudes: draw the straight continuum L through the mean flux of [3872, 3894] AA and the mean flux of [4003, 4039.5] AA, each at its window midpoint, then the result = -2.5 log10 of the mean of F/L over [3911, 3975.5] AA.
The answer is 0.16 mag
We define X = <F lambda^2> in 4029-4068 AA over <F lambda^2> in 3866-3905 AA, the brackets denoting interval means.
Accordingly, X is 1.44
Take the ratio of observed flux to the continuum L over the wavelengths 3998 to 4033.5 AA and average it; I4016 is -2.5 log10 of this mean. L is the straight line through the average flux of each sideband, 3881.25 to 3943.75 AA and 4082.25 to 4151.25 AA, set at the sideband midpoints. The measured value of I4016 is -0.17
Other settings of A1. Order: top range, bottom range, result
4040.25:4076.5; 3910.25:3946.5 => 1.44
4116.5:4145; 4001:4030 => 1.05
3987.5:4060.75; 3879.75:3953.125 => 1.42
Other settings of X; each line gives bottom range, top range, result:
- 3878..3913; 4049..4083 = 1.49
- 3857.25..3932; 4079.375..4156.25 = 1.47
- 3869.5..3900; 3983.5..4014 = 1.51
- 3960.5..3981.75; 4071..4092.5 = 1.80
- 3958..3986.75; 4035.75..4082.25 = 1.52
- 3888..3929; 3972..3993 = 1.11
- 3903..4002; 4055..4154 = 1.38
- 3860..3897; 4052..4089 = 1.55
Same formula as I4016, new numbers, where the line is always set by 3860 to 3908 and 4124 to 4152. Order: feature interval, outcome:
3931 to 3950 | 0.23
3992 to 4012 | -0.21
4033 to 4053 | -0.13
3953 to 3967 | 0.19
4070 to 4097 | -0.10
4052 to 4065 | -0.04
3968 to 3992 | 0.08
